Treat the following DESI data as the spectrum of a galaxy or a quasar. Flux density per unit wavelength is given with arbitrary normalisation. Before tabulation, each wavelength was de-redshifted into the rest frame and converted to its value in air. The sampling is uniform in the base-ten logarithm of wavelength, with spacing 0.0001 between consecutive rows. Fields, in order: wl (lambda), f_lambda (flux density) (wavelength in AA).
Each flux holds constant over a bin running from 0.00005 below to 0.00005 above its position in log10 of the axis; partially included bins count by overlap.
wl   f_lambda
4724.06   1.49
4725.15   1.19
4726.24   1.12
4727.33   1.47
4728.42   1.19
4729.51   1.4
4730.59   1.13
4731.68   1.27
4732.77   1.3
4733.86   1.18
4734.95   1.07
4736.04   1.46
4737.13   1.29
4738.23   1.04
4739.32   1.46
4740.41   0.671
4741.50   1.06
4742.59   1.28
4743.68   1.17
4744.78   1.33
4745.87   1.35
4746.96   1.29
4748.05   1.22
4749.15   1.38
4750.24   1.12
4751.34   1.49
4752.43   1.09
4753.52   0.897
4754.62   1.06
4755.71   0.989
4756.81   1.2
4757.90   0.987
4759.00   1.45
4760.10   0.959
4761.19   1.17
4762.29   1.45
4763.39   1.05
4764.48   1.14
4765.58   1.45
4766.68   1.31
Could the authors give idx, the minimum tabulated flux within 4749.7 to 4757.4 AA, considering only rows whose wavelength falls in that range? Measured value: 0.897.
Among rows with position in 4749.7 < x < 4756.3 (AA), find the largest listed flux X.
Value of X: 1.49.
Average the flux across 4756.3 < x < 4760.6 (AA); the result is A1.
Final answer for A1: 1.15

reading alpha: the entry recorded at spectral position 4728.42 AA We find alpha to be 1.19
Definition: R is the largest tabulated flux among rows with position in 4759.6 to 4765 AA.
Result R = 1.45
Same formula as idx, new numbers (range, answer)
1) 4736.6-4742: 0.671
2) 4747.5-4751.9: 1.12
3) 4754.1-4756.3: 0.989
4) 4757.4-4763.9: 0.959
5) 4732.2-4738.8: 1.04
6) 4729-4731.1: 1.13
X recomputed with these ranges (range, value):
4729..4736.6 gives 1.46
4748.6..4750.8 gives 1.38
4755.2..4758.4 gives 1.2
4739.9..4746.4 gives 1.35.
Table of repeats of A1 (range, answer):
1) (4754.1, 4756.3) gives 1.03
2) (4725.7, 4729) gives 1.26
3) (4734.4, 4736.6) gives 1.27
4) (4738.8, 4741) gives 1.06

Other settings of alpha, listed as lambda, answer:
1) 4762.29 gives 1.45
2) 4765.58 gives 1.45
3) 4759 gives 1.45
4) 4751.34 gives 1.49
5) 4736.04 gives 1.46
